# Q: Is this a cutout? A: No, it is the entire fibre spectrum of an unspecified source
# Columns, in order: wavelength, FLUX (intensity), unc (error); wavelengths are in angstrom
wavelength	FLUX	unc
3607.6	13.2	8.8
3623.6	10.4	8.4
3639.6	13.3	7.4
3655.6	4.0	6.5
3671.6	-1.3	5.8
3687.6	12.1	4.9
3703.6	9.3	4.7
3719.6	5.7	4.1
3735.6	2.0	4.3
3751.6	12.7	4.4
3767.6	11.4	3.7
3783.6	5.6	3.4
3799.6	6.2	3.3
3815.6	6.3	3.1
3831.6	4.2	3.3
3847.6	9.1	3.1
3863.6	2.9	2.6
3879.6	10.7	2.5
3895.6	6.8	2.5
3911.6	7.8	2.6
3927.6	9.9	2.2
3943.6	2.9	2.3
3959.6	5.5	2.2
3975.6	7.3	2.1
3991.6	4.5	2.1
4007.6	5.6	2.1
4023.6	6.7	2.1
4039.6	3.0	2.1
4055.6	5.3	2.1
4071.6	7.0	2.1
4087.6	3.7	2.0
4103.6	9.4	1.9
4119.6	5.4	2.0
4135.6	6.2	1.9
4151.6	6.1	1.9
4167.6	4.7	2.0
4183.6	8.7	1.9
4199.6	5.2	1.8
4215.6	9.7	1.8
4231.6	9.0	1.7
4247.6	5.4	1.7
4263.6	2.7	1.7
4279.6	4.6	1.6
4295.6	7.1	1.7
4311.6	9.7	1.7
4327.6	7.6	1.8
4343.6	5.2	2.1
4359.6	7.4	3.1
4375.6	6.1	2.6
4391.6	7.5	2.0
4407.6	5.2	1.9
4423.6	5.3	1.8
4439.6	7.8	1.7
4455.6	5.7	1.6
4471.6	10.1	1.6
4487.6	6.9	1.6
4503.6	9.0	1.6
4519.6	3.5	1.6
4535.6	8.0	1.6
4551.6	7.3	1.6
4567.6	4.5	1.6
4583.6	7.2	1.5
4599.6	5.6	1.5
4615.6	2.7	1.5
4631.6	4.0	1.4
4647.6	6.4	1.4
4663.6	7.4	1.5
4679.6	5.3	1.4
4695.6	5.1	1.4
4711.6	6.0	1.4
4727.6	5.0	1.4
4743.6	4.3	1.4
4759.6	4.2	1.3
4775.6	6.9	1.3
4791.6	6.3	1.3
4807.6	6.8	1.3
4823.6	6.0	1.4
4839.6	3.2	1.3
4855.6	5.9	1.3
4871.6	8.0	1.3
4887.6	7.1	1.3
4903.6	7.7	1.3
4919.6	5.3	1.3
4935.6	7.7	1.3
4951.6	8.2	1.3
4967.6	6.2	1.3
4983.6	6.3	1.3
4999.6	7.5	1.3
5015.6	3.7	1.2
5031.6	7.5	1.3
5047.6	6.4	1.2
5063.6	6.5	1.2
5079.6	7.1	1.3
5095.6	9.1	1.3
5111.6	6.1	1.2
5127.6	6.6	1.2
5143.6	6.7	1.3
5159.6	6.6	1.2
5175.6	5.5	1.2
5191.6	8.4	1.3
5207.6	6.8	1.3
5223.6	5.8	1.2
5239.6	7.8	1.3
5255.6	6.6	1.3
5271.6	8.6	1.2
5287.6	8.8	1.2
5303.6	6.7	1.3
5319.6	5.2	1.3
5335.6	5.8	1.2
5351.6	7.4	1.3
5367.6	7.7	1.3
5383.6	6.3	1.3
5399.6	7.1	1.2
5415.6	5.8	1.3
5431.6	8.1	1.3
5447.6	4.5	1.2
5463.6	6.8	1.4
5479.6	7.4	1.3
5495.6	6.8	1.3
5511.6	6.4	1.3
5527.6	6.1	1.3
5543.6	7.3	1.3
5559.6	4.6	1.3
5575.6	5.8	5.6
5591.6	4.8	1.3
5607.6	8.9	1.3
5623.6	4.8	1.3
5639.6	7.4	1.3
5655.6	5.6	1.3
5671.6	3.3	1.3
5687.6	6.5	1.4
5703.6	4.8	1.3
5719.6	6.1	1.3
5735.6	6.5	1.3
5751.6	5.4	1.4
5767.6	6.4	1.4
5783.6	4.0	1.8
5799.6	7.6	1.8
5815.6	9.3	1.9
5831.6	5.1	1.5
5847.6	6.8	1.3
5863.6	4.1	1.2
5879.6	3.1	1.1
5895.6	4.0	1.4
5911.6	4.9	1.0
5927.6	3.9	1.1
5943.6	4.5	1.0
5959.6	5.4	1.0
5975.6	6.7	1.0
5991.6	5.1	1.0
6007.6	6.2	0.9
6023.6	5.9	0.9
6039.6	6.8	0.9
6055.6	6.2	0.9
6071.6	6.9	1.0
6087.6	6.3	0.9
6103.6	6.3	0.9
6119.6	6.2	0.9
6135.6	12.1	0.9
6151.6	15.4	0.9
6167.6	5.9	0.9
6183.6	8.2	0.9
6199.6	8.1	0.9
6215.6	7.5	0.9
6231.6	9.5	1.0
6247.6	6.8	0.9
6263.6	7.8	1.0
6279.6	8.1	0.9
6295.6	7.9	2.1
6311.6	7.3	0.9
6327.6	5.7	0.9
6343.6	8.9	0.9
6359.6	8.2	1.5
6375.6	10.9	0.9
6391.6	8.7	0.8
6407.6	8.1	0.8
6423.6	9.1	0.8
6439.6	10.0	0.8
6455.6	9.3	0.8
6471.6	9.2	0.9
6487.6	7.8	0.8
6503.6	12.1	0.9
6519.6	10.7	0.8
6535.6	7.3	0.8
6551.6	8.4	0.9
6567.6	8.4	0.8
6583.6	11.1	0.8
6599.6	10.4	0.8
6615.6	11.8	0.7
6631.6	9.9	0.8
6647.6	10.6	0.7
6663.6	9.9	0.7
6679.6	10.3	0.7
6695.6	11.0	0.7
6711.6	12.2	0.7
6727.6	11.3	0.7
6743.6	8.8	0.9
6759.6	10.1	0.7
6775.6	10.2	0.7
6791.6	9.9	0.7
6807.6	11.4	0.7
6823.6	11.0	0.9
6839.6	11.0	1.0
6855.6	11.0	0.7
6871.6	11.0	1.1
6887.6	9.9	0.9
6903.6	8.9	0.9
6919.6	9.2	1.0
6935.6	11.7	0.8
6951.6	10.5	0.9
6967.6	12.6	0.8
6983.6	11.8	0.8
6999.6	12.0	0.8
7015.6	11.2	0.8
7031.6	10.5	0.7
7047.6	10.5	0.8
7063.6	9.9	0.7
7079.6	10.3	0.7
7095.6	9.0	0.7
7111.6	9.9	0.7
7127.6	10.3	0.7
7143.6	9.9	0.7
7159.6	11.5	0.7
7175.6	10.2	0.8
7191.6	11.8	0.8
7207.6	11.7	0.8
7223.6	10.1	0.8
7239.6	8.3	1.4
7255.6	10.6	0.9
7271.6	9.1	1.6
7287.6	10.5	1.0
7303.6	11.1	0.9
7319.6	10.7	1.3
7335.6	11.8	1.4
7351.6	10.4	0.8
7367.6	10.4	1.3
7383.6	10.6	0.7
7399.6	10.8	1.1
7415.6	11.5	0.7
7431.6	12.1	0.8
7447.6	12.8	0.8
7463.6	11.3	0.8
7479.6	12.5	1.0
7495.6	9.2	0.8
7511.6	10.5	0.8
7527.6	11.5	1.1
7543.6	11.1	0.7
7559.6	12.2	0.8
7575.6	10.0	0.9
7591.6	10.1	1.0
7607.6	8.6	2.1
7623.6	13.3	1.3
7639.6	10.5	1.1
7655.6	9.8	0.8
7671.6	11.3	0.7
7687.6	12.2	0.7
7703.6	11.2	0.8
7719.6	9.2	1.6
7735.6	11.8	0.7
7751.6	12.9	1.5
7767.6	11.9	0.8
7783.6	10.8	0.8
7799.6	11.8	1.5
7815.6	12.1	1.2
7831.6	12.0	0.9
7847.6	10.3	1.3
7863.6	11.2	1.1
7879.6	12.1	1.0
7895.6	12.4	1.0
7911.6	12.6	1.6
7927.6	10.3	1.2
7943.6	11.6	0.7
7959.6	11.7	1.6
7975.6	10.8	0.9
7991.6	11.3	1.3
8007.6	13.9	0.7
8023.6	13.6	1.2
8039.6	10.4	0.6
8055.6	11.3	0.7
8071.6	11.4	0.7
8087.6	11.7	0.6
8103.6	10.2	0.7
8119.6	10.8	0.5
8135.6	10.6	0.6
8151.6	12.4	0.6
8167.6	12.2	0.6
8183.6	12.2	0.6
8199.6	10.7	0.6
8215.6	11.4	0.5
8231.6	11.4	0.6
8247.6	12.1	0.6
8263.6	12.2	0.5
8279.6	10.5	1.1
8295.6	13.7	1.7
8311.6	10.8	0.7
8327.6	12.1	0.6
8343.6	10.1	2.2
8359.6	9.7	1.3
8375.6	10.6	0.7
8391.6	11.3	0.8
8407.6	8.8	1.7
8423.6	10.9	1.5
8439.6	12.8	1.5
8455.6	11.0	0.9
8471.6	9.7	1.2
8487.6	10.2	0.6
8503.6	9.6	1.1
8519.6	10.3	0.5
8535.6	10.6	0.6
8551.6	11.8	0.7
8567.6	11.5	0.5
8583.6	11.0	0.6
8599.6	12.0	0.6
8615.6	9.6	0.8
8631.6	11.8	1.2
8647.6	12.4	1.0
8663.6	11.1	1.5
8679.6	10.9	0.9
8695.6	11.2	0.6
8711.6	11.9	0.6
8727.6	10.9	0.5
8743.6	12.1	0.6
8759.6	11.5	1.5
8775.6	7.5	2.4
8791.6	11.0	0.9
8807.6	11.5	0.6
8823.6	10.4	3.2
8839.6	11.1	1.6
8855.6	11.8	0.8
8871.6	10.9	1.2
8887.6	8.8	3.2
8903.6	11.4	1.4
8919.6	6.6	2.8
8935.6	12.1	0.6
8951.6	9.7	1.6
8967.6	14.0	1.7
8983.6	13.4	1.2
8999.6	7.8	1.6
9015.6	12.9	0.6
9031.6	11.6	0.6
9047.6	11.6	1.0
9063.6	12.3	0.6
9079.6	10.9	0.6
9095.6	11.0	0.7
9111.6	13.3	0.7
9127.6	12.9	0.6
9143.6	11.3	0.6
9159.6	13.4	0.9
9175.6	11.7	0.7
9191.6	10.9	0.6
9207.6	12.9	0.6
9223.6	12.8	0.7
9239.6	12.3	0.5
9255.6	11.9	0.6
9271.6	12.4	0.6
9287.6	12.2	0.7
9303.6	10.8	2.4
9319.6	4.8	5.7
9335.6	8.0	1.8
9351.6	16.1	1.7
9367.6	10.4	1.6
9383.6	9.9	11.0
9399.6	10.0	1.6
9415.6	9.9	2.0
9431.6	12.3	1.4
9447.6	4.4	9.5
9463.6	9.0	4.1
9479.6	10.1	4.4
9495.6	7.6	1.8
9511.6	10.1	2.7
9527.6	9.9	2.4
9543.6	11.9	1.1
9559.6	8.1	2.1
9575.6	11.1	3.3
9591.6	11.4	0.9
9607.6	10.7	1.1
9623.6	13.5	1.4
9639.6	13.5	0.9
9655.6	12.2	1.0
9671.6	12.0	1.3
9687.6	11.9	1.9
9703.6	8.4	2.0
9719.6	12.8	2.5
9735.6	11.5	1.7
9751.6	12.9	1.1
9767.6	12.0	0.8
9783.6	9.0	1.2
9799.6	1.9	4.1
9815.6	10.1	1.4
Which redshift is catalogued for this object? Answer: 0.648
